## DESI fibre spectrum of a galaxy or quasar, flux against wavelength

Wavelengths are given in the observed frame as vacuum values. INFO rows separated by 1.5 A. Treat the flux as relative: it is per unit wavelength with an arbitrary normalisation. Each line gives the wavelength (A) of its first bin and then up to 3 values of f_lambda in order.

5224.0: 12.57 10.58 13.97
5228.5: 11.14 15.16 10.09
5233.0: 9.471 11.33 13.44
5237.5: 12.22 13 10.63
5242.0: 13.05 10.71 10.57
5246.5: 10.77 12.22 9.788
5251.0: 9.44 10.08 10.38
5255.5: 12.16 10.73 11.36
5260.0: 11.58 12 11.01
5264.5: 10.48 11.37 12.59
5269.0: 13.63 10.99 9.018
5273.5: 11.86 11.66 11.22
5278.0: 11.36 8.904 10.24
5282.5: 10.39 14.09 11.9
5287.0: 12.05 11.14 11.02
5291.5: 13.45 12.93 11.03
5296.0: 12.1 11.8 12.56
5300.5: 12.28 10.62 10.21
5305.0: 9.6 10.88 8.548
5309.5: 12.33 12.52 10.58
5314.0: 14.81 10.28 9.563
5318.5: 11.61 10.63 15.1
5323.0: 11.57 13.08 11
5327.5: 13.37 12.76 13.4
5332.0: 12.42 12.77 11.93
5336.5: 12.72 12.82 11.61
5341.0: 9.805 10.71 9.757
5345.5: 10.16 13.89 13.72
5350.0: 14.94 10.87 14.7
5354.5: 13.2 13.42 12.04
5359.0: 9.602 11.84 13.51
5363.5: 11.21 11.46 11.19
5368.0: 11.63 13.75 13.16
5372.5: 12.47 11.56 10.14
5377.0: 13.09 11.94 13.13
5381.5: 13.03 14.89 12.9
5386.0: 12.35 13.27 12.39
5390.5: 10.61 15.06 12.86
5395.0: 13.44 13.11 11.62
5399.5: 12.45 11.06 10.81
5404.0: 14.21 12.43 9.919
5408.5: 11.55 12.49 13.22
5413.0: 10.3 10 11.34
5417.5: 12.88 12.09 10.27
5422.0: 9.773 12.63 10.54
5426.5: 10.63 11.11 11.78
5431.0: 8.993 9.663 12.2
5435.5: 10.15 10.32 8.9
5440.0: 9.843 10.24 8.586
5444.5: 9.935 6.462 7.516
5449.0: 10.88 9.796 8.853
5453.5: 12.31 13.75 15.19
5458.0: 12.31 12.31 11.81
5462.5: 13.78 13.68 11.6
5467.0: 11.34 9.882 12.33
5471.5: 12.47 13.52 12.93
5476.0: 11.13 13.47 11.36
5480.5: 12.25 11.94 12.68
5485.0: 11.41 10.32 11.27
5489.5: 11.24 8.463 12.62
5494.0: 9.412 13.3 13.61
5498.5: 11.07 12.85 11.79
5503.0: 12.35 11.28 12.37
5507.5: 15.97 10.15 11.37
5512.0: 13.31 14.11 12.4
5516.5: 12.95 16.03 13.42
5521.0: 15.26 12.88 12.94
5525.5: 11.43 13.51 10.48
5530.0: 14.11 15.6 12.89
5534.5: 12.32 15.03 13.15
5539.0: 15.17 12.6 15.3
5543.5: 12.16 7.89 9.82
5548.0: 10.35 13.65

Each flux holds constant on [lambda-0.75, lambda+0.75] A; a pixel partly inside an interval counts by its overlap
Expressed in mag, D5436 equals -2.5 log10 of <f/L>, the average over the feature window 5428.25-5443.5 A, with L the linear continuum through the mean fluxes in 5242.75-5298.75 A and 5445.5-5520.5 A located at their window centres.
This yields 0.17 mag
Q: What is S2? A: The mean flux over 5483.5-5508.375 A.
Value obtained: 11.8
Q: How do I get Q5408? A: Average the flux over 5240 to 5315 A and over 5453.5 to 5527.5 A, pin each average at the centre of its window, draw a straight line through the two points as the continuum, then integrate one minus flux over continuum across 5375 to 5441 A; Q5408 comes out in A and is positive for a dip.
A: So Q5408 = 1.5 A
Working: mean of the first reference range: 11.3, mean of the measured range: 11.7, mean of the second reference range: 12.4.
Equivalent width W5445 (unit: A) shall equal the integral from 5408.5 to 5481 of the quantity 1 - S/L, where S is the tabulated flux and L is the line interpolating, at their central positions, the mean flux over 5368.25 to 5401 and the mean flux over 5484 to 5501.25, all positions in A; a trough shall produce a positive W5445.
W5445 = 4.5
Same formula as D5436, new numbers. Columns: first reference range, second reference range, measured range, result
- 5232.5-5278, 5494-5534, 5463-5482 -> 0.04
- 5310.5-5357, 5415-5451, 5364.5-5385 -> -0.09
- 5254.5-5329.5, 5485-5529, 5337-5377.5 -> -0.03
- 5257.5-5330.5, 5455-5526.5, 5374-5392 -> -0.06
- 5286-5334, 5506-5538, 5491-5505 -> 0.11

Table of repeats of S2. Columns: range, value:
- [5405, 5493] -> 11.2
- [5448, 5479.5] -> 12.1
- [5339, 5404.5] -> 12.3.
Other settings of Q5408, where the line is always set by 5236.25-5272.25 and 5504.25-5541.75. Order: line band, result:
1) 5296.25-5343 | 0.2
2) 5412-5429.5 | 2.0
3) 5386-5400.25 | -0.5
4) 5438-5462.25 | 4.0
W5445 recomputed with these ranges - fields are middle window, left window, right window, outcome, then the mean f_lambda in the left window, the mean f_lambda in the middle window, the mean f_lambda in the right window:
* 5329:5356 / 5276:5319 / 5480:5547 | -1.73 A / 11.4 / 12.4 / 12.5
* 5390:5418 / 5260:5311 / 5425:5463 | -3.16 A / 11.4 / 12.1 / 10.7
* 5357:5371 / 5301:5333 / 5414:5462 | -0.70 A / 11.7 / 11.9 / 10.7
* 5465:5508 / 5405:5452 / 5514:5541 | 1.10 A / 10.5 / 11.9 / 13.5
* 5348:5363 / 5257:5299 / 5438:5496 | -1.71 A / 11.5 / 12.7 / 11.3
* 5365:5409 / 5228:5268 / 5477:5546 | -1.55 A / 11.4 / 12.4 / 12.5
